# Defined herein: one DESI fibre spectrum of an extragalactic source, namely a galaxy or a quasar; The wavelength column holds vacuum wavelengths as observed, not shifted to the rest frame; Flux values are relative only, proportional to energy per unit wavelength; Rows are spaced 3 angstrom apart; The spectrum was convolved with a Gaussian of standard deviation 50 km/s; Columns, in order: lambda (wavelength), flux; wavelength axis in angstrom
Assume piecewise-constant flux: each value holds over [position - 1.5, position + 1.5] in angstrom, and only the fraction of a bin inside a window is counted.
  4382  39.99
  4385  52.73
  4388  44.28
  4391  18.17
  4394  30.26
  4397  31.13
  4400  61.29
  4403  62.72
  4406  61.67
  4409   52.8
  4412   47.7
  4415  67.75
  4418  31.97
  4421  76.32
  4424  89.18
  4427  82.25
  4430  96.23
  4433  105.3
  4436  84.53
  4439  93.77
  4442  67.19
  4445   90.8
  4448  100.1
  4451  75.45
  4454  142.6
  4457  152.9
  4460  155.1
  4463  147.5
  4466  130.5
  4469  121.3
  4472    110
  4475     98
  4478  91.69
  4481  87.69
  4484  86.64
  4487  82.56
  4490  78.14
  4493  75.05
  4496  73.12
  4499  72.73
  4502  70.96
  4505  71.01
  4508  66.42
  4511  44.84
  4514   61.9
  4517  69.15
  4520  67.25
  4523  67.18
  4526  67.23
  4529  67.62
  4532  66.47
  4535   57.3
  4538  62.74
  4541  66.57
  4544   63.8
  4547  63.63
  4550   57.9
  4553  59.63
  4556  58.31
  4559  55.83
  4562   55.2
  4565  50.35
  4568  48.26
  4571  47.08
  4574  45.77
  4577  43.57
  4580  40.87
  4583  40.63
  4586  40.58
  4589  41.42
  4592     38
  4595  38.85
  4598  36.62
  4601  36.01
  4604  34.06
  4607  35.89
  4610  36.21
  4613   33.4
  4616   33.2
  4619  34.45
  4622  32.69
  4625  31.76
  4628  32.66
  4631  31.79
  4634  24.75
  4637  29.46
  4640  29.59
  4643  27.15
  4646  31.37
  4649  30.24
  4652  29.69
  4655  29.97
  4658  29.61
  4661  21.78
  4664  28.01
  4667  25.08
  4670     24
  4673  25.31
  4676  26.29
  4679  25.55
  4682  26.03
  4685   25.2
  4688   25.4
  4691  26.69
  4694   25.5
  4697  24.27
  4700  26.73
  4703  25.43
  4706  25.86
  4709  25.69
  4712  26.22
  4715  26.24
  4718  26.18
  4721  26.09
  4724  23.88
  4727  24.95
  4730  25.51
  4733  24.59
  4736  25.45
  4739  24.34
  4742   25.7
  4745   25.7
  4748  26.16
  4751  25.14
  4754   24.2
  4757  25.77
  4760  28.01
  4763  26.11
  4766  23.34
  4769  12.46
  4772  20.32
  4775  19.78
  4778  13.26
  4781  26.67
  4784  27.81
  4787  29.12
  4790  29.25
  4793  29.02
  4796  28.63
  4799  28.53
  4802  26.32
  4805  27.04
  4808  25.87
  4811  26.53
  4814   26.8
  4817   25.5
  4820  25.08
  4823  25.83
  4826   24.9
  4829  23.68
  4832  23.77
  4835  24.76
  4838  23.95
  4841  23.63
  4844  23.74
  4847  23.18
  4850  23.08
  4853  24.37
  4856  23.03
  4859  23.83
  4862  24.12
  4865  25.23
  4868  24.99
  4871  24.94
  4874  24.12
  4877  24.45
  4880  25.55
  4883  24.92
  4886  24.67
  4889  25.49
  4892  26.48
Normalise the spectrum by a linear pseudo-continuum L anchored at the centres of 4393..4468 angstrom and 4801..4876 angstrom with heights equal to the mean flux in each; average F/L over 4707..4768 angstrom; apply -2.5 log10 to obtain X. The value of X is 0.49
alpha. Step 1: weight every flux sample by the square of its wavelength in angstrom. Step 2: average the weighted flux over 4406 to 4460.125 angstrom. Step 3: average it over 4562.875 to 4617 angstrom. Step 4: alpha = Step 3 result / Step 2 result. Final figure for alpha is 0.49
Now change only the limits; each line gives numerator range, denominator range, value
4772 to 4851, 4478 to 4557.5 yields 0.42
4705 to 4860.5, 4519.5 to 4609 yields 0.53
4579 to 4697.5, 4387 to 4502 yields 0.40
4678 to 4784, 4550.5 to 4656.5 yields 0.67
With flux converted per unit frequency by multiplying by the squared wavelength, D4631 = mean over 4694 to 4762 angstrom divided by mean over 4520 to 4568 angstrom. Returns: 0.5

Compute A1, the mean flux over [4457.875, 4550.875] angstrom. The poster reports 81.3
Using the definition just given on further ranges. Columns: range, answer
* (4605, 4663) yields 30.8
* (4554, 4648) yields 38.6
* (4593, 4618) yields 35.6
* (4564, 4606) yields 41.4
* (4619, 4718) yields 27.5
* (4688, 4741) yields 25.5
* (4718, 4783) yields 23.8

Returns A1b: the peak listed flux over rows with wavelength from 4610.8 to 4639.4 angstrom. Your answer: 34.45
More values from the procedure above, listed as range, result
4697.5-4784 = 28.01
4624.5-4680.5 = 32.66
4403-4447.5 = 105.3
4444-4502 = 155.1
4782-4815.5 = 29.25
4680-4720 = 26.73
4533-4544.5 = 66.57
